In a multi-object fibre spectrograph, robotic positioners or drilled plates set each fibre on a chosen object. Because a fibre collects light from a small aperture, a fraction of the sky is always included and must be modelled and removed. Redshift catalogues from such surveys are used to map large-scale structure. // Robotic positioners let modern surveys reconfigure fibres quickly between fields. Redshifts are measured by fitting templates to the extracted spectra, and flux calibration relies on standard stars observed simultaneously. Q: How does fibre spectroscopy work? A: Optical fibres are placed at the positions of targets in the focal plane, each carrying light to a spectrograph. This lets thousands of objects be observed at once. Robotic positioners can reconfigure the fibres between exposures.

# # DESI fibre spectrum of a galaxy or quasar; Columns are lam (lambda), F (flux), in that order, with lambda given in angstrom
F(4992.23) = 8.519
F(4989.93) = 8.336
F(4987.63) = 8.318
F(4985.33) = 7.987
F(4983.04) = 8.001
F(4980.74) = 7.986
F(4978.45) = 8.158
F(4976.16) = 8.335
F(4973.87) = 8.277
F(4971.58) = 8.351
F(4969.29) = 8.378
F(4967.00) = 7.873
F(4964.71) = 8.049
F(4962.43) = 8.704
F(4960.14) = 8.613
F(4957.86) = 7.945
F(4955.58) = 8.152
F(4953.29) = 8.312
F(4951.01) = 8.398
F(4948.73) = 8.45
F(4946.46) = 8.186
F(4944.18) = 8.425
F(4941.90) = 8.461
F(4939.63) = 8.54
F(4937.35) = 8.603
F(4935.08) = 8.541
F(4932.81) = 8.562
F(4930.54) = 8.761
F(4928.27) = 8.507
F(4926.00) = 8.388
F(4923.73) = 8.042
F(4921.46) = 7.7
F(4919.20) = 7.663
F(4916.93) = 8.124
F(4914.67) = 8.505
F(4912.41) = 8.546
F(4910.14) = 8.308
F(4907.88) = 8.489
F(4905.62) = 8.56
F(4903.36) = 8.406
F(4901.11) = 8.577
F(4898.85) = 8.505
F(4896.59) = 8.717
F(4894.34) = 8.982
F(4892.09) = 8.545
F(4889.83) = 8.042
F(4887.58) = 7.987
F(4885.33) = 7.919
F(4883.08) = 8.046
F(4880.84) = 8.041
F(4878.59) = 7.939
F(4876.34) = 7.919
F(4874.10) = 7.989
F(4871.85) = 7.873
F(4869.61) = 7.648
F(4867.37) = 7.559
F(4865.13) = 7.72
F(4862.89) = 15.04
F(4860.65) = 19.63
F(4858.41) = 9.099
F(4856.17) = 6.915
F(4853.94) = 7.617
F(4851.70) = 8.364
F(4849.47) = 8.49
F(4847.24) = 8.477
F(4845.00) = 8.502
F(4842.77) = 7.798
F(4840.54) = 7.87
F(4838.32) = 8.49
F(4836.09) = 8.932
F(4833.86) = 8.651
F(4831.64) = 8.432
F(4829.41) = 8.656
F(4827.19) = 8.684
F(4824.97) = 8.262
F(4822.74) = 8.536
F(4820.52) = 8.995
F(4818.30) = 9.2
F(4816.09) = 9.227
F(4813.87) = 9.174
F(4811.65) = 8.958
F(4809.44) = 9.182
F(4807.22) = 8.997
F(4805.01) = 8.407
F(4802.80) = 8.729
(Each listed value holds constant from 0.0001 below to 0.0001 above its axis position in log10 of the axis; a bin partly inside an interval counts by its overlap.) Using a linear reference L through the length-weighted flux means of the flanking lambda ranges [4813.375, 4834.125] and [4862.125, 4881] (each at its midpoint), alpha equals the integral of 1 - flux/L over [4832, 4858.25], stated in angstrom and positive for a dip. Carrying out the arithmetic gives 1.3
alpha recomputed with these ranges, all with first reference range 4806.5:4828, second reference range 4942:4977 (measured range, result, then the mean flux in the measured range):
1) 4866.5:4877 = 1.1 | 7.8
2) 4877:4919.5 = 1.2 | 8.32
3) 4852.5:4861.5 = -1.8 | 10.5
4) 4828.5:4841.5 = 0.5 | 8.51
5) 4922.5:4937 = -0.1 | 8.47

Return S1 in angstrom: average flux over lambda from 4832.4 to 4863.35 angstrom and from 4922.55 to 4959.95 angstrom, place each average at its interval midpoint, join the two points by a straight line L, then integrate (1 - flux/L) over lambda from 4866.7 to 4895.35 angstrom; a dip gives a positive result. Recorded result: 3.23 angstrom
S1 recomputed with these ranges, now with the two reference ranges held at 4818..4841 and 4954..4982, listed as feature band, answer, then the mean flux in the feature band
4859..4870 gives -4.1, 11.7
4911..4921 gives 0.2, 8.18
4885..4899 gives 0.1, 8.4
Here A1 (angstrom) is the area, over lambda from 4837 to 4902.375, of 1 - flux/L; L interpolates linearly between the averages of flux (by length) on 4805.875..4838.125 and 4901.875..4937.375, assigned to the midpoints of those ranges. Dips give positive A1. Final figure -1.3 angstrom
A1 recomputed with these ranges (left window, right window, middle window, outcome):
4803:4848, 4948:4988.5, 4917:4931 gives 0.4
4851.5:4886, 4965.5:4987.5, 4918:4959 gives 0.9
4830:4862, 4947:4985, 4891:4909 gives 0.3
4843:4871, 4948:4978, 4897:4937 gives 2.0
